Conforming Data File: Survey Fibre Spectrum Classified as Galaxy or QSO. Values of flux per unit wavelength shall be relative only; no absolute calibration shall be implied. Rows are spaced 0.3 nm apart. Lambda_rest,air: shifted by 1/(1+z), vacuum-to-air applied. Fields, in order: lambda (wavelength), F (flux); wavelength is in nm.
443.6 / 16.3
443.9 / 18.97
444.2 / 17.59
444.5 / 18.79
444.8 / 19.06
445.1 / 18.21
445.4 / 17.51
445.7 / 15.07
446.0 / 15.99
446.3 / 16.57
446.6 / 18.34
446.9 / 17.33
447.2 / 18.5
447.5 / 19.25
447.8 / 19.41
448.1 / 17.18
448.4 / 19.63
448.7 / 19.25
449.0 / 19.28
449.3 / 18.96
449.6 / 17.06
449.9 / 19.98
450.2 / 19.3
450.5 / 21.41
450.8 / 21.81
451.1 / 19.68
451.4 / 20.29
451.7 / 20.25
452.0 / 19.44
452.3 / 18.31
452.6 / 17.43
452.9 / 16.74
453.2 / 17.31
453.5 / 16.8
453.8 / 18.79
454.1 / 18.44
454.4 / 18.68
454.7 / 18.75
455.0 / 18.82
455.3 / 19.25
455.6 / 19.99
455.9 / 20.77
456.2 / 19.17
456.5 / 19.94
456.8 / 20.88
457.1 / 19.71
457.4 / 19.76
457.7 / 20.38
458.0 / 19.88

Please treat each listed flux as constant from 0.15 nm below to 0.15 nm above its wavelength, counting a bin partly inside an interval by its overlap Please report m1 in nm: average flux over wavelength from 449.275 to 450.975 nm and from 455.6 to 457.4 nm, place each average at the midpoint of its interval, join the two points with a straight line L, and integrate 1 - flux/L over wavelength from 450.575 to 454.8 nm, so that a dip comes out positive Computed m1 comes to 0.23 nm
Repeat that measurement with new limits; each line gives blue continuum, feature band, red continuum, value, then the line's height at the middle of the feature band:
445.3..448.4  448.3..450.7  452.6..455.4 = -0.22 nm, 17.8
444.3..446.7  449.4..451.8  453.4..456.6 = -0.22 nm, 18.3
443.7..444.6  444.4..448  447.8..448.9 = 0.14 nm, 18.6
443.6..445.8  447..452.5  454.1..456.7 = -0.23 nm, 18.6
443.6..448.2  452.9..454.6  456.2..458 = 0.13 nm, 19.4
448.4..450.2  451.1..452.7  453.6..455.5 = -0.03 nm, 18.9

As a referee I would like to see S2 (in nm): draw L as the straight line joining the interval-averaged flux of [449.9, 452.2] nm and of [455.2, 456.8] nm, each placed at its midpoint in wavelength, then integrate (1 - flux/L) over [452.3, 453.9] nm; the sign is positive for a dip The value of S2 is 0.21 nm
